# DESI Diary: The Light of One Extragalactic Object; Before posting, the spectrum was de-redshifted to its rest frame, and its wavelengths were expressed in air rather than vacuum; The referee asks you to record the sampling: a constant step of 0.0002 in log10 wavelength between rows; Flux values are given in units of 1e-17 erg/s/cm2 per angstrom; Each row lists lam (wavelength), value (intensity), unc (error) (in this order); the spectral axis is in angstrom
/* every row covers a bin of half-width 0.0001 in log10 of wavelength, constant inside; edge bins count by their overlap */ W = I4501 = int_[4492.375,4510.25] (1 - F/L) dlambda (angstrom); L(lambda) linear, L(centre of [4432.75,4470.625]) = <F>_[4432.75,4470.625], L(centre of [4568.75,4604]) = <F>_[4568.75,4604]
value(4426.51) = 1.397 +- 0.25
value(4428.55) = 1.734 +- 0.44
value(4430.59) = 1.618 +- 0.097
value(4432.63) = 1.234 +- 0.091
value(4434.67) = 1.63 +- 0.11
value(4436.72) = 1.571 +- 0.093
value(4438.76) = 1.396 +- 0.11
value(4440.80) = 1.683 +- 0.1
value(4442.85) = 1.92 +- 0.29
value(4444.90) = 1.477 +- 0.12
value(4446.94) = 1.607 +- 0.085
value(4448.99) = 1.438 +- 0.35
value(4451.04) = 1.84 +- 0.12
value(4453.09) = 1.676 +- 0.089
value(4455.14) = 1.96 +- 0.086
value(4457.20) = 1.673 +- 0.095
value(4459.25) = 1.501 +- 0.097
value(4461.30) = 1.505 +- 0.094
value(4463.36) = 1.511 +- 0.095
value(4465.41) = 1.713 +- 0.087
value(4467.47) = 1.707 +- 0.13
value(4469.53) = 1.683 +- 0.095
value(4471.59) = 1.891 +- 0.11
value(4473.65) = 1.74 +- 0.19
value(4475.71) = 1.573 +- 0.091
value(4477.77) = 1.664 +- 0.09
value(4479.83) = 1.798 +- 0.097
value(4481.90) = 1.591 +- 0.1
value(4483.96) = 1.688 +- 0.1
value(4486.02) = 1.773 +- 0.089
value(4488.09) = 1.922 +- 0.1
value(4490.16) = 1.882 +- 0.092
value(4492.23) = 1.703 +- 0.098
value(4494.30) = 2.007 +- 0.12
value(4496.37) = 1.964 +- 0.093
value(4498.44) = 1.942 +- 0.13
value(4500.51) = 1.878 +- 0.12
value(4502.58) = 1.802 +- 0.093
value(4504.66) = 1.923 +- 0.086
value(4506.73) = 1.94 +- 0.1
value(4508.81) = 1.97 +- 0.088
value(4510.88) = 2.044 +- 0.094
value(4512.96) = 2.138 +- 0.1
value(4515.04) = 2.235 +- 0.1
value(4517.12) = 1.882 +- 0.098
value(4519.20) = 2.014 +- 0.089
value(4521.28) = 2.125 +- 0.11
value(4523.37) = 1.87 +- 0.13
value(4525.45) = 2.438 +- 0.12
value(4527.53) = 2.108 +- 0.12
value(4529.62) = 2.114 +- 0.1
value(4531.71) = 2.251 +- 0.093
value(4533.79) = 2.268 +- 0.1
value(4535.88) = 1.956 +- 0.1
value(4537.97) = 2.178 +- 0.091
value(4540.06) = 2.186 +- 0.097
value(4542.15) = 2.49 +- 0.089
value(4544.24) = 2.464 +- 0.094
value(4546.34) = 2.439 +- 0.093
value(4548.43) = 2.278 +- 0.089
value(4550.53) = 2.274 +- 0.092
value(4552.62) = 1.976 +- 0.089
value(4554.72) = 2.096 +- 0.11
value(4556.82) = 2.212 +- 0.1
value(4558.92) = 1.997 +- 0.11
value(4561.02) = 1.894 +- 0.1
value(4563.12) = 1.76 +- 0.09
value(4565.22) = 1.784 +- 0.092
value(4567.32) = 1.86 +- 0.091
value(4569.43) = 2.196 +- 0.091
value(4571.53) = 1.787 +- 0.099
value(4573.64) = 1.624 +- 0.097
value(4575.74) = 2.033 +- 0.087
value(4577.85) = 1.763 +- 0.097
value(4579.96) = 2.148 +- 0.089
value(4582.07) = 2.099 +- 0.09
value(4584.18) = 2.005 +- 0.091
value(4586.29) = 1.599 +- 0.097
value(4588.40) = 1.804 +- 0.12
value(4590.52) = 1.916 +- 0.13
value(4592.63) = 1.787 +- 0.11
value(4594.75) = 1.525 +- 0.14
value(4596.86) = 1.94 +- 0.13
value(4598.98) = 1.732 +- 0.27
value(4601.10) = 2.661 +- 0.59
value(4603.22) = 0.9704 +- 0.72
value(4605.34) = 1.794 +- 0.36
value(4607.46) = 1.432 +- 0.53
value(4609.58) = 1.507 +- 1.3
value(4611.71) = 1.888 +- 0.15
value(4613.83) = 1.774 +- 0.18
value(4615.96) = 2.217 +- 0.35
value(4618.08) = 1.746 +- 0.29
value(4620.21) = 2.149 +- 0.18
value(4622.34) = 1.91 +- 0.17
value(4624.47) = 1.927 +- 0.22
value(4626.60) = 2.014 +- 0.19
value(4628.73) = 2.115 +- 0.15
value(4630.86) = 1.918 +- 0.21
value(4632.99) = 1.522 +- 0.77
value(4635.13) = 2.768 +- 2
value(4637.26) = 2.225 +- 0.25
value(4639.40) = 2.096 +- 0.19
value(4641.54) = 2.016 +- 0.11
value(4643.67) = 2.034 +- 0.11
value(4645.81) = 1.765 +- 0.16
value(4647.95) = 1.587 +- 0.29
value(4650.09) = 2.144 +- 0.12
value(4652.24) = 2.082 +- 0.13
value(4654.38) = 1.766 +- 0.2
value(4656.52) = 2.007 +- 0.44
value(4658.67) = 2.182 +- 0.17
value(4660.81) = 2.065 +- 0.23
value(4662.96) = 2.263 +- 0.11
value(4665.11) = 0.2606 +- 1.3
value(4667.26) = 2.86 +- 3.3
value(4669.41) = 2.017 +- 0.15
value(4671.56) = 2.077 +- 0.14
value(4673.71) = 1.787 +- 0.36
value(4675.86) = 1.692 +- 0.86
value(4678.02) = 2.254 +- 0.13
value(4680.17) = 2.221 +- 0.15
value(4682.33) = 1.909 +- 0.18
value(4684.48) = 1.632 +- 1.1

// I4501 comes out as -2.14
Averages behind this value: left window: 1.63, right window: 1.86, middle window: 1.92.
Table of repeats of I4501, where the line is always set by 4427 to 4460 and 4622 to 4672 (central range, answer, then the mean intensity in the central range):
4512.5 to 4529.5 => -3.3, 2.1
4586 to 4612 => 2.2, 1.73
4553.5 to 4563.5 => -1.0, 2.01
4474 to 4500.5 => -1.5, 1.79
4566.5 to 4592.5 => -0.5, 1.9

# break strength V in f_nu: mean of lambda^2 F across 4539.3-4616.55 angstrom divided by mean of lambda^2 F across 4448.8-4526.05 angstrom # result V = 1.10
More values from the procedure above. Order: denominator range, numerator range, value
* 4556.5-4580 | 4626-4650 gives 1.09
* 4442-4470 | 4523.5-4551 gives 1.41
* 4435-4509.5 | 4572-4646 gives 1.16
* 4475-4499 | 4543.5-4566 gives 1.21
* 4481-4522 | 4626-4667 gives 1.08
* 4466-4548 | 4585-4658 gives 1.00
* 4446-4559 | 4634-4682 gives 1.11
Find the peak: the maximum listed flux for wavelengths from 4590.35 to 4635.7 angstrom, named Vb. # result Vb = 2.768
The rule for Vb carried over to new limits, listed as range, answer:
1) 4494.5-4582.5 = 2.49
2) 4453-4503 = 2.007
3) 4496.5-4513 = 2.138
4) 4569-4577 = 2.196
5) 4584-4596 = 2.005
